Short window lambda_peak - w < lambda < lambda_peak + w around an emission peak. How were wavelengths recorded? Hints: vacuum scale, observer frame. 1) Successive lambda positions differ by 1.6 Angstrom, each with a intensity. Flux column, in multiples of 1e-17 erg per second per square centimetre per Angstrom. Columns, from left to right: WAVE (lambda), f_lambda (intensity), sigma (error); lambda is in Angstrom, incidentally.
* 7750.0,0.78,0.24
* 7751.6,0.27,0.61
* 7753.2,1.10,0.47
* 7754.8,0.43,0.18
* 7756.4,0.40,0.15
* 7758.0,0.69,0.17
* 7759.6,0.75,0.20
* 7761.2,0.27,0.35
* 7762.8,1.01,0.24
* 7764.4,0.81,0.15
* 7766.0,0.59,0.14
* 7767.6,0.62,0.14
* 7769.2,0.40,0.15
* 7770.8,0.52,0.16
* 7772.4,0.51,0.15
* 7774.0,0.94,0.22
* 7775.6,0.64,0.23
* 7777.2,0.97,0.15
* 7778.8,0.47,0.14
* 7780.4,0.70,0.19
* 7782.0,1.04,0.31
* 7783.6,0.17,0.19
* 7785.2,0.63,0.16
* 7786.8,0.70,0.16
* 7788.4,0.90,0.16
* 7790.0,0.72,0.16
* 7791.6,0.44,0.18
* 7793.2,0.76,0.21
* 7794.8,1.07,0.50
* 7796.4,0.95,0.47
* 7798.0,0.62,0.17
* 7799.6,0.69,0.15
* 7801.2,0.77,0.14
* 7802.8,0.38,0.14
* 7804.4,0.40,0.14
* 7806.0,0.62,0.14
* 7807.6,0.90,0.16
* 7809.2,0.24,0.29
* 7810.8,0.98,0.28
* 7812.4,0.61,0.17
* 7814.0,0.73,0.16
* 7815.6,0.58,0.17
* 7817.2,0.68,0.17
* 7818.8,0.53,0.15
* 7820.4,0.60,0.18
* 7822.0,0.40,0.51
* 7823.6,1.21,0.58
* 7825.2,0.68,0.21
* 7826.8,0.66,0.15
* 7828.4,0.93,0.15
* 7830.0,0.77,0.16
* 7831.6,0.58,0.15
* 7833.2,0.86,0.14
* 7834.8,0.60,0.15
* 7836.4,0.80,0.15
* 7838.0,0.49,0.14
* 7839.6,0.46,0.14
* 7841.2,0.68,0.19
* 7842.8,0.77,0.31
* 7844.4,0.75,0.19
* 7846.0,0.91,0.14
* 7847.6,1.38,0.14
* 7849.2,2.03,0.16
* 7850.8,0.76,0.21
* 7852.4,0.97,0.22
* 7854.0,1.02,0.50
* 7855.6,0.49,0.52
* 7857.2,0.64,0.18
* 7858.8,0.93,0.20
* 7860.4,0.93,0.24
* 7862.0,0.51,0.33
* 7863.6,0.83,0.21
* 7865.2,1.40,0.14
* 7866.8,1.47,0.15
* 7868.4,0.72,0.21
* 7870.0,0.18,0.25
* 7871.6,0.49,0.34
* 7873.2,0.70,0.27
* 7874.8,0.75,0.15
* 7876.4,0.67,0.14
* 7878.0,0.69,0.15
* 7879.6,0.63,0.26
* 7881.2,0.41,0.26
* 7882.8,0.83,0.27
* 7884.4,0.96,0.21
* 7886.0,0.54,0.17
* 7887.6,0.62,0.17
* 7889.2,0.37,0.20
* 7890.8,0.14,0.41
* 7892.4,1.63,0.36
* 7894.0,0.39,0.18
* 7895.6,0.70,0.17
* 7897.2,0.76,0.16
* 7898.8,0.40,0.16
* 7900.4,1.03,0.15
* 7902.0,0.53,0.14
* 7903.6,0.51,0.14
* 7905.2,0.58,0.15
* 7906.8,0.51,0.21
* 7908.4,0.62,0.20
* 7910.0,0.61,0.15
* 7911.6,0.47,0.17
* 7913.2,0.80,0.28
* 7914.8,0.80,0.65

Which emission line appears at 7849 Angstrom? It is [S II] 6716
